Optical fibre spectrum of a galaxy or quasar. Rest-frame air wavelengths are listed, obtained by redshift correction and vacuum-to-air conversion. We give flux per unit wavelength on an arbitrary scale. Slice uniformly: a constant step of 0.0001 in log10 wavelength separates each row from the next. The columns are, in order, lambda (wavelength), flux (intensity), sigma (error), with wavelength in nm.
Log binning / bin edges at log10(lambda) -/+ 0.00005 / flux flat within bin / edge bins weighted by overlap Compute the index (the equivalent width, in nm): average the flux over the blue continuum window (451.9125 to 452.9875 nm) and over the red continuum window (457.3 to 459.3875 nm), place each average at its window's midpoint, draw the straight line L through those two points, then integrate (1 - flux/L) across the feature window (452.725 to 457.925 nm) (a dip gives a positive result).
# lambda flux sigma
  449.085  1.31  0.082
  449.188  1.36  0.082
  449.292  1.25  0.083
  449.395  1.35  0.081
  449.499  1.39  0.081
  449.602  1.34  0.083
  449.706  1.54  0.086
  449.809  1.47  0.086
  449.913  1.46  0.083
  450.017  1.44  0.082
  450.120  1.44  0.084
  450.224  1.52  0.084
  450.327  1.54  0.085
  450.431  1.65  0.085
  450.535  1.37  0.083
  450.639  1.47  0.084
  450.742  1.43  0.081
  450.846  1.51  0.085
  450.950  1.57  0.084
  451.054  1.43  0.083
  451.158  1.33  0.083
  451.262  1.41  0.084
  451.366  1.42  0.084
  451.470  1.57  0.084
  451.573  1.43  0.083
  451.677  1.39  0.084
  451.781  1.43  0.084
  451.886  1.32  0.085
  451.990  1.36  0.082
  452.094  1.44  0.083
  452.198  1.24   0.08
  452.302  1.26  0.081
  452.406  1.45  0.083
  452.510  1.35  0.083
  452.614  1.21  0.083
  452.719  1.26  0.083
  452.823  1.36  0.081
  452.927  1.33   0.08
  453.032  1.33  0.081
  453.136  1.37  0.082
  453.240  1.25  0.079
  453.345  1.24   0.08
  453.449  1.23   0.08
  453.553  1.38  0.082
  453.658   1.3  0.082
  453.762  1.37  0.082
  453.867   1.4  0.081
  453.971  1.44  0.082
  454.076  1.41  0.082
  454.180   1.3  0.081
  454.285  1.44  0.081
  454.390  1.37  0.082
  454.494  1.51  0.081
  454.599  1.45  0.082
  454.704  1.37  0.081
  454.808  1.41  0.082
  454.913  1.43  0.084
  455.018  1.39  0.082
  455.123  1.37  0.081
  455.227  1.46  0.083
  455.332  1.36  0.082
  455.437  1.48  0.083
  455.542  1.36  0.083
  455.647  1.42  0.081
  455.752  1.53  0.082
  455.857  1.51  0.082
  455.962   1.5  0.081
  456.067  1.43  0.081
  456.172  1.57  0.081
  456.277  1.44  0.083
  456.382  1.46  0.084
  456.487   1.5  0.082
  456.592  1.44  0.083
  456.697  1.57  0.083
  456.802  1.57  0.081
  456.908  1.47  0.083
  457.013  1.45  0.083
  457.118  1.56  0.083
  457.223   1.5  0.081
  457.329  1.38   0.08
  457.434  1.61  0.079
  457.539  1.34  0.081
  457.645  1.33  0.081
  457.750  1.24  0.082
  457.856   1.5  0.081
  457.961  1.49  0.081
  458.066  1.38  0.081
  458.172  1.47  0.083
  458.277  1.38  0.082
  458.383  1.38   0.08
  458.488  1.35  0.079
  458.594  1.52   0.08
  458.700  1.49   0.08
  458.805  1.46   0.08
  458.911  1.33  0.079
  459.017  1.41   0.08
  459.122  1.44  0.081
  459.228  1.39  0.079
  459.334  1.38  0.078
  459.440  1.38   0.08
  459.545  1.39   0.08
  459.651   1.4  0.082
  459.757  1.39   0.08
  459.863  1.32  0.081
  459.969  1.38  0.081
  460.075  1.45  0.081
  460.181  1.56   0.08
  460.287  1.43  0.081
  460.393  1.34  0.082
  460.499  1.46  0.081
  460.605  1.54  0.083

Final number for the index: -0.18 nm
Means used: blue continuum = 1.33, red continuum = 1.41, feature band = 1.42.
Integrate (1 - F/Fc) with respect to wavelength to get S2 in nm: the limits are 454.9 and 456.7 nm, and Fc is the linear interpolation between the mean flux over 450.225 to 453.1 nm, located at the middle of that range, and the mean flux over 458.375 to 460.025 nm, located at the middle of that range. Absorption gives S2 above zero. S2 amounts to -0.07 nm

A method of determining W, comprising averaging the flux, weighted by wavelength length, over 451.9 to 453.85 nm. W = 1.32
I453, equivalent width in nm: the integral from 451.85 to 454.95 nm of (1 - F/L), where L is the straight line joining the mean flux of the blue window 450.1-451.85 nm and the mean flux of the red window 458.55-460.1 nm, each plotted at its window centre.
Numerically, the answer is 0.20 nm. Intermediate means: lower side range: 1.46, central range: 1.35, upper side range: 1.41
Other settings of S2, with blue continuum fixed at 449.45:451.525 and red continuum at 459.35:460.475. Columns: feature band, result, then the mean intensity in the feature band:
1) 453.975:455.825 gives 0.026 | 1.42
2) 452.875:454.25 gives 0.104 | 1.34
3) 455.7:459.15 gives -0.082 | 1.45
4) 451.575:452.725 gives 0.087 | 1.34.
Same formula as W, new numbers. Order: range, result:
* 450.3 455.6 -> 1.39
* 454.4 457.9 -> 1.45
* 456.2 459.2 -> 1.45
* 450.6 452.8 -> 1.39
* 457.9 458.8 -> 1.44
